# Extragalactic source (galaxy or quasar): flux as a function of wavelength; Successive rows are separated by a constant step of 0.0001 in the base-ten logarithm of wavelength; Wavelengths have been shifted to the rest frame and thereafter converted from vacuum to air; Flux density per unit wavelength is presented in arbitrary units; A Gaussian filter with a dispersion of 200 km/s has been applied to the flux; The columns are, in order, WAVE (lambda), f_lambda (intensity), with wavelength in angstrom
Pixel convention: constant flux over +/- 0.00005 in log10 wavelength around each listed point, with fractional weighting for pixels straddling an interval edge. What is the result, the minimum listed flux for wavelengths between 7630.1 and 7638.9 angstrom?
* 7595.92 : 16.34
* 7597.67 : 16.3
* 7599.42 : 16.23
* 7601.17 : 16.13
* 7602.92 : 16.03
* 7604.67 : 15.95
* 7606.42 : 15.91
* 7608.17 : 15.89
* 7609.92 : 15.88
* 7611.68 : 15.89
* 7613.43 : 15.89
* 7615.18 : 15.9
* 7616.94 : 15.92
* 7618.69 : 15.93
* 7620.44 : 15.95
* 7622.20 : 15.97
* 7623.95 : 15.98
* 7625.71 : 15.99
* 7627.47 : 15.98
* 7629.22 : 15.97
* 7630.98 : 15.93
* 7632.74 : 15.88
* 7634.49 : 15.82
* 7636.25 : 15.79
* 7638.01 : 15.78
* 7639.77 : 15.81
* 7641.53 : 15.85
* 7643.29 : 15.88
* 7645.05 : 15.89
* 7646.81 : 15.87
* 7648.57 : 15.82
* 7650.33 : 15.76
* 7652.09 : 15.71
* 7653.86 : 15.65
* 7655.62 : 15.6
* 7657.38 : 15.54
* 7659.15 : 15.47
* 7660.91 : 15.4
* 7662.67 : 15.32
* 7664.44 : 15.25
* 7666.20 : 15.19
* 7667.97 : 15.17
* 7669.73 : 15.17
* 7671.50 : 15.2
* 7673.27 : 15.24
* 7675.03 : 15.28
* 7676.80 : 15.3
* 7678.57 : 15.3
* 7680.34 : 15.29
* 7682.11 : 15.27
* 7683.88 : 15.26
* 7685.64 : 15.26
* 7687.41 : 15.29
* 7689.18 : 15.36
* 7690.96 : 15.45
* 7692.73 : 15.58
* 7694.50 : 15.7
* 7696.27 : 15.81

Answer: 15.78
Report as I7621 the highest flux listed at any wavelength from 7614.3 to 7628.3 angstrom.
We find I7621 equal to 15.99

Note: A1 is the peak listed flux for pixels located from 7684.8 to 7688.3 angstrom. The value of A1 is 15.29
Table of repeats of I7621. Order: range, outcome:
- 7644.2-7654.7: 15.89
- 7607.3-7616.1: 15.9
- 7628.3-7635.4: 15.97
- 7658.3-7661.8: 15.47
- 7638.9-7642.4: 15.85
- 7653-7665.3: 15.65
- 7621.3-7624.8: 15.98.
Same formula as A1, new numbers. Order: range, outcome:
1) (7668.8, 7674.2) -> 15.24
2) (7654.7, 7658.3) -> 15.6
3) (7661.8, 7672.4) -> 15.32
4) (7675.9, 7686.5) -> 15.3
